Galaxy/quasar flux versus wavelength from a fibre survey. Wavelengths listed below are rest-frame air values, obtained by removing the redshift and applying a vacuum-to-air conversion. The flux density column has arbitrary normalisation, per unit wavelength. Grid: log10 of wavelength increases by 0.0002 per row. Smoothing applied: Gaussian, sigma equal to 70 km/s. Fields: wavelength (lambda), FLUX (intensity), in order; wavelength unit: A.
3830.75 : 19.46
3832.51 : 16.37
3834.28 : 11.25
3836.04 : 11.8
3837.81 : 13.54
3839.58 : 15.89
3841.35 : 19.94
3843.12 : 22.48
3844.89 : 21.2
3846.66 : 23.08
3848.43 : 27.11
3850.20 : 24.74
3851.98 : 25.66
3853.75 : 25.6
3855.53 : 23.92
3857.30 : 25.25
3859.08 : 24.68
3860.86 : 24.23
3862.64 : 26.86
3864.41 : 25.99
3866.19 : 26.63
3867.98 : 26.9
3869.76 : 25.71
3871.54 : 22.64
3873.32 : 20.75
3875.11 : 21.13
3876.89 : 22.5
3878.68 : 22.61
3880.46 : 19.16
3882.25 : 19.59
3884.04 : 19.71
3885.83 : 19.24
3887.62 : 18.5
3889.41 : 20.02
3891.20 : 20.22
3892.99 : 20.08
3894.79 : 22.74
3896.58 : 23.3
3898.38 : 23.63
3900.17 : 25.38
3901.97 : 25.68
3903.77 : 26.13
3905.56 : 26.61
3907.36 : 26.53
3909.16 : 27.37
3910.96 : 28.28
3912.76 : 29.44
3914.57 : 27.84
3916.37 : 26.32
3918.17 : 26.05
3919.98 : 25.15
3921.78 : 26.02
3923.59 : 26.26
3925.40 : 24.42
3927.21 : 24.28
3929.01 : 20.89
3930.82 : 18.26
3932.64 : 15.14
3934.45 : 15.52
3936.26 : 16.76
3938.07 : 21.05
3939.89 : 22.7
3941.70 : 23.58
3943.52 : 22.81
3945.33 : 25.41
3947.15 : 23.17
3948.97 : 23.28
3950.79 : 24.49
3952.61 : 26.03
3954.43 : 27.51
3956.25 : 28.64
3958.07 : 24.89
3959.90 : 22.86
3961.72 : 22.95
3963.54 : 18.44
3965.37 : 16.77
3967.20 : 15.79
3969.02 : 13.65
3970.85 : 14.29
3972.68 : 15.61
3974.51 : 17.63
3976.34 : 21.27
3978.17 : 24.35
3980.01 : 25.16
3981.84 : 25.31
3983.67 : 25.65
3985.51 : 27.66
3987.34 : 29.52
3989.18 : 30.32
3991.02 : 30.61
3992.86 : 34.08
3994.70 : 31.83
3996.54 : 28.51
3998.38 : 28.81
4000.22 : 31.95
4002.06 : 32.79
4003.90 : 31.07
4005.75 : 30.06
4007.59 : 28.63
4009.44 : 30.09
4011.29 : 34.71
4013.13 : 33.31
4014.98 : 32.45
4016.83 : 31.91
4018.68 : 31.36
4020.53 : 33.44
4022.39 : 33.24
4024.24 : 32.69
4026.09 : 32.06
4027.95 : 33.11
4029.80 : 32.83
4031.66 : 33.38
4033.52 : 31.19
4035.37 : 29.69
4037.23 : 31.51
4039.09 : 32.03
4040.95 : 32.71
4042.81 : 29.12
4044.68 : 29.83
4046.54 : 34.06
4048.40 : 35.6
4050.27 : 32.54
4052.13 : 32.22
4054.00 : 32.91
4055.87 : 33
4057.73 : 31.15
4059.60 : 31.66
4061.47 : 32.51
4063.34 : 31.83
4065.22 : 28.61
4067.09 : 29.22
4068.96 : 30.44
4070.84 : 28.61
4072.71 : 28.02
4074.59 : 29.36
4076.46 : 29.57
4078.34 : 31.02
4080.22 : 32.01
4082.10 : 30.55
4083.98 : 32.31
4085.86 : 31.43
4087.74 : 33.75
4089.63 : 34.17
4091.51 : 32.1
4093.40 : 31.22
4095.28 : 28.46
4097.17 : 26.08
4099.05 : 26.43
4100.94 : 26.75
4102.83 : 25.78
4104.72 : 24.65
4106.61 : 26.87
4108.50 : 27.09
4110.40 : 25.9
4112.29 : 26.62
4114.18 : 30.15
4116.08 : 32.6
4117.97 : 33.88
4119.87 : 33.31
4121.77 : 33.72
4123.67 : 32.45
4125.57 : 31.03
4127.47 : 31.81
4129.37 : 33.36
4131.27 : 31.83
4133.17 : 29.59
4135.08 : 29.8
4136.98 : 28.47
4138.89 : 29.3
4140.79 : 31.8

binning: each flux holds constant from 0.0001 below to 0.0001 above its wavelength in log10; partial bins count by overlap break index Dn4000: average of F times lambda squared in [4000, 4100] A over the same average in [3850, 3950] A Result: 1.45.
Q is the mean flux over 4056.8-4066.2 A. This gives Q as 31.1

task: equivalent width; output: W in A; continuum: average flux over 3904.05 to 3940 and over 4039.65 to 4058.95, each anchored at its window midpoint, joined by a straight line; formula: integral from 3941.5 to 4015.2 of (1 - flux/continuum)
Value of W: 5.2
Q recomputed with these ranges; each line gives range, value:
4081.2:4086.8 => 31.5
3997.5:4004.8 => 31.2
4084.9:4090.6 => 33.1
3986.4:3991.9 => 30.1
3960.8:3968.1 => 18.5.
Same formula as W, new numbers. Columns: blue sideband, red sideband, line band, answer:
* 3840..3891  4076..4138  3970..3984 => 2.82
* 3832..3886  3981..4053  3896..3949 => 3.46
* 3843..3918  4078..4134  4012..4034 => -3.71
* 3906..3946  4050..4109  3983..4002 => -2.62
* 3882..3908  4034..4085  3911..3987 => 7.92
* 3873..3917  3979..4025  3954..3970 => 3.88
